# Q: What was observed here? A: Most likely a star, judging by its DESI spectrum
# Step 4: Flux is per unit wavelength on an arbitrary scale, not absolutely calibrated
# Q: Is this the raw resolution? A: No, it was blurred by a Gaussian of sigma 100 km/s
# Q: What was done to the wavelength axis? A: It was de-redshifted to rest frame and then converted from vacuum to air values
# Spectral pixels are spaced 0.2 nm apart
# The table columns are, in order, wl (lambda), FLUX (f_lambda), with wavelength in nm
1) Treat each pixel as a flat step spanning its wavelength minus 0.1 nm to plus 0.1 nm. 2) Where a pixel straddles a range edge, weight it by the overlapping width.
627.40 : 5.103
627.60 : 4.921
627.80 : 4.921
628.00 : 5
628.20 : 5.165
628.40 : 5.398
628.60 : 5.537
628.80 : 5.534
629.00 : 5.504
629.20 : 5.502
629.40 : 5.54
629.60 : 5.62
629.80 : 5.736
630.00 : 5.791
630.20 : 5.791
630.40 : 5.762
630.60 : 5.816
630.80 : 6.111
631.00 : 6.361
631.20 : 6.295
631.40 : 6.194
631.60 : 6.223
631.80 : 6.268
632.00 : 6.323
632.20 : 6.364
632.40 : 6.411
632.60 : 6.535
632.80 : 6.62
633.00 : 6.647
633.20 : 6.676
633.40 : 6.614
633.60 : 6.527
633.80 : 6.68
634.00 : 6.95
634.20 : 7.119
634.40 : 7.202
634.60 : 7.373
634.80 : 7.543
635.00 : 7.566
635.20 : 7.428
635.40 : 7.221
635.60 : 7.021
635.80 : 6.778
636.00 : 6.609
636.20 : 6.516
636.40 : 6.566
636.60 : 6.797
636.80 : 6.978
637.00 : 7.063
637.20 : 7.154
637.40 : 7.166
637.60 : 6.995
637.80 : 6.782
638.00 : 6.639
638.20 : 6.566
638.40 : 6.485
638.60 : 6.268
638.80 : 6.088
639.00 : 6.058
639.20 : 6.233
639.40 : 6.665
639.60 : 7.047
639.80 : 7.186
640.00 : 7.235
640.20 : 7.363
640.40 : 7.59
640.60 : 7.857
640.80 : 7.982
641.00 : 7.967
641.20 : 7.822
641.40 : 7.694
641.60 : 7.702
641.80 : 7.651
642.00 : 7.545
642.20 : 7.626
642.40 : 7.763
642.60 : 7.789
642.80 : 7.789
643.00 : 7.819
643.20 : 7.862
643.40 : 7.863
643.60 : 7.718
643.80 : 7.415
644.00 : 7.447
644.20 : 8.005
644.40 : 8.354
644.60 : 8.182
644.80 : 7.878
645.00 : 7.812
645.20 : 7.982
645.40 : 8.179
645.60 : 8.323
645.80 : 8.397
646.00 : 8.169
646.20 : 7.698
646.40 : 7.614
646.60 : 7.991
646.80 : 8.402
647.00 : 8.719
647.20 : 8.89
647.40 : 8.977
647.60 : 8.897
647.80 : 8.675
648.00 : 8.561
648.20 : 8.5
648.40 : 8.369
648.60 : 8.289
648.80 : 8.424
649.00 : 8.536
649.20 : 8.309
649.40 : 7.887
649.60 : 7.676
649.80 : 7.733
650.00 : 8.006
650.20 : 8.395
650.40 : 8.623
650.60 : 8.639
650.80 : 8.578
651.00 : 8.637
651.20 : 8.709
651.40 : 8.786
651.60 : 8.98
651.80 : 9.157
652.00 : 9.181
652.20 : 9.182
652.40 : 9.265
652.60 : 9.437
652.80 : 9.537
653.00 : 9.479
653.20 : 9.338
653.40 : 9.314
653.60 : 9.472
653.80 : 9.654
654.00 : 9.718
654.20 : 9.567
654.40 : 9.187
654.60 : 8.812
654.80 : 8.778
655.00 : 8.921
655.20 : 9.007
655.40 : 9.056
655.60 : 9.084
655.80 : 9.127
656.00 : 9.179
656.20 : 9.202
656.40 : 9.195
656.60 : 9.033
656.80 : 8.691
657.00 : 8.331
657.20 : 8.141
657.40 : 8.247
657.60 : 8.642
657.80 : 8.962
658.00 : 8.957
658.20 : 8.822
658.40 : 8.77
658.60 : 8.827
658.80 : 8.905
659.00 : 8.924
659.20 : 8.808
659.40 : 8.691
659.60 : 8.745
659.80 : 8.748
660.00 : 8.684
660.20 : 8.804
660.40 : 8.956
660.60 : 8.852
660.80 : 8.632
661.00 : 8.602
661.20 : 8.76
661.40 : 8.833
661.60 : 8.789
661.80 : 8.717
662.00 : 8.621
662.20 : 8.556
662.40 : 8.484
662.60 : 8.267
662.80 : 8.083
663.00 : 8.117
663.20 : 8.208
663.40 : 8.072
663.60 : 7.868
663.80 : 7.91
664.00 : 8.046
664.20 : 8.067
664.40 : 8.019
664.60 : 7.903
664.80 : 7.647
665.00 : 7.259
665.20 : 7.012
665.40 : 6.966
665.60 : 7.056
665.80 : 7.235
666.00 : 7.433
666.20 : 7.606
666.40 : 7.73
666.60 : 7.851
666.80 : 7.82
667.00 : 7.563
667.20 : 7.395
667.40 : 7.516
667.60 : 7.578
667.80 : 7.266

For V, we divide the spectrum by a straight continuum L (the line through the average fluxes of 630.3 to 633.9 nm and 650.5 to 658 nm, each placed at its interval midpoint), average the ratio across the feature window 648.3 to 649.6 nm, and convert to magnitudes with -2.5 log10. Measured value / 0.02 mag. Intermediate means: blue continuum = 6.36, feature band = 8.25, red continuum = 9.03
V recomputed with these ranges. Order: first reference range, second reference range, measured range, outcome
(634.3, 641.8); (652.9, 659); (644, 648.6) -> -0.04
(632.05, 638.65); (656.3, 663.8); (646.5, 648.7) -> -0.11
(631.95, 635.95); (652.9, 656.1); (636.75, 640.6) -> 0.09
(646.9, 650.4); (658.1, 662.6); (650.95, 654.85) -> -0.08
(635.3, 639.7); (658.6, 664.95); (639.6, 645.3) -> -0.10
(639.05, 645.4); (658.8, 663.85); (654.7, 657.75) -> -0.07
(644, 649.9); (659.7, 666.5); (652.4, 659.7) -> -0.11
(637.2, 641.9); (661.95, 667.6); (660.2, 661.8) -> -0.14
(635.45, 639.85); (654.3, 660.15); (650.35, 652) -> -0.08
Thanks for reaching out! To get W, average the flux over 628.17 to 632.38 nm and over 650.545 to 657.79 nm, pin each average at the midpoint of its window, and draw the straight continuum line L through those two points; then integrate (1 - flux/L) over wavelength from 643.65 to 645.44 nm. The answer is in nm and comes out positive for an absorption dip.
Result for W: -0.032 nm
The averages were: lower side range 5.87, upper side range 9.04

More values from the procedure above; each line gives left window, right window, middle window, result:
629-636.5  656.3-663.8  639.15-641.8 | -0.13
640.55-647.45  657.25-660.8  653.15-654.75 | -0.16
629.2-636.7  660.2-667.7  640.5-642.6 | -0.25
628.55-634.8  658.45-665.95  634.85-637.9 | -0.19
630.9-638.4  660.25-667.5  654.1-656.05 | -0.36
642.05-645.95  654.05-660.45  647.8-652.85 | -0.14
